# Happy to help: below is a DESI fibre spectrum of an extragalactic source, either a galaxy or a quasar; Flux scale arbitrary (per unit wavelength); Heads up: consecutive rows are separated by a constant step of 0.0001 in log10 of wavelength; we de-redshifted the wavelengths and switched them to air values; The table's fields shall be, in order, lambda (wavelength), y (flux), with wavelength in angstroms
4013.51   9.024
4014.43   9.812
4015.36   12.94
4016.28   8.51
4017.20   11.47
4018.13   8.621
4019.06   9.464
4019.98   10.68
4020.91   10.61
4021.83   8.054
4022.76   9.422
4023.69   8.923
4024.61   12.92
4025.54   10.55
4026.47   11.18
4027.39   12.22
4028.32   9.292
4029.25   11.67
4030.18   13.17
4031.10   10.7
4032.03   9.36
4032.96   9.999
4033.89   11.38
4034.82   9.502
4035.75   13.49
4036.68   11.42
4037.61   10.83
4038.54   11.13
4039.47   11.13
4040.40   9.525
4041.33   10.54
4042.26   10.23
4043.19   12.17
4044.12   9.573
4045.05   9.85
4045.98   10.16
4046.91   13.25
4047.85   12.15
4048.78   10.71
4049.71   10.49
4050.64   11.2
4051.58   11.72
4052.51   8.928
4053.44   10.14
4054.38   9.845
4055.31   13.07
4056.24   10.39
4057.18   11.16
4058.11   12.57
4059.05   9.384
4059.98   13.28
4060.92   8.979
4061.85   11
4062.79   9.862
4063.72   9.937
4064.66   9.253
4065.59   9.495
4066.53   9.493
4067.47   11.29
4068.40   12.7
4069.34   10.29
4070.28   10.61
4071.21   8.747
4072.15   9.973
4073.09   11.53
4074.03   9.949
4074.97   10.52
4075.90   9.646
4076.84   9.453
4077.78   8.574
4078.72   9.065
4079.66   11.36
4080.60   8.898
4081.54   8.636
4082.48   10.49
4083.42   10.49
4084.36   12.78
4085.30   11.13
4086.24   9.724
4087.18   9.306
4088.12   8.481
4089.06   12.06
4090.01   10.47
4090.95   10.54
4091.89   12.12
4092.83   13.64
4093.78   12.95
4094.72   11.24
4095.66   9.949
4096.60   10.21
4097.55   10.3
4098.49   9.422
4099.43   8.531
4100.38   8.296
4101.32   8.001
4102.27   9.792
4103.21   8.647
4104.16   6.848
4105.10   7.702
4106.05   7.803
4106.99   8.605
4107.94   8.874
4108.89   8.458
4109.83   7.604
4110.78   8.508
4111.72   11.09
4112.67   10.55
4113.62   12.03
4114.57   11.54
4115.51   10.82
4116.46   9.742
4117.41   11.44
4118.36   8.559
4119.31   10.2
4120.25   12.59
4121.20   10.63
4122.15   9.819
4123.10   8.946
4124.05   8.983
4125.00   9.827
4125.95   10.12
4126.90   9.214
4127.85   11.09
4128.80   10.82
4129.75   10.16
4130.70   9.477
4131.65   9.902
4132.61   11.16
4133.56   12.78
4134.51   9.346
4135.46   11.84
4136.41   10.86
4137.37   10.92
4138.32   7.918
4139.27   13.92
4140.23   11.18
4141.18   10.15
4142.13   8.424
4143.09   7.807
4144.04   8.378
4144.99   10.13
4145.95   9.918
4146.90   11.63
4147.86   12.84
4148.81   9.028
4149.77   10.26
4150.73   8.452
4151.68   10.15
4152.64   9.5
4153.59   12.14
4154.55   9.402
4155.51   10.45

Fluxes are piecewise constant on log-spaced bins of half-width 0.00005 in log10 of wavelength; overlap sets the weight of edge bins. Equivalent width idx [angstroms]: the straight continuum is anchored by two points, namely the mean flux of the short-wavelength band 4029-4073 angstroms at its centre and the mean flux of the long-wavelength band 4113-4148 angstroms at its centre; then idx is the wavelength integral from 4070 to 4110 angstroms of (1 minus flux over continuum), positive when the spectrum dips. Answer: 2.90 angstroms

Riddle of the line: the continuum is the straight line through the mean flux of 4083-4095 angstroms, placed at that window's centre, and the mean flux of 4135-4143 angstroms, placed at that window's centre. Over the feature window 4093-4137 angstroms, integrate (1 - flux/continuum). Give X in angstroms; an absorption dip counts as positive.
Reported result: 3.6 angstroms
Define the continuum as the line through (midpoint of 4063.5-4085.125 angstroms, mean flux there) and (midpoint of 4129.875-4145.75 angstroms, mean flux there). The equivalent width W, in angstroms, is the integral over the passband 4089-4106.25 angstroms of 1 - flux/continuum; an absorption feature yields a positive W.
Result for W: 0.5 angstroms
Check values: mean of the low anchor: 10.2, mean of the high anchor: 10.3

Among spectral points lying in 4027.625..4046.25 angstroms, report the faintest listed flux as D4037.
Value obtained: 9.292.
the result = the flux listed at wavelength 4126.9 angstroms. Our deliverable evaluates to 9.214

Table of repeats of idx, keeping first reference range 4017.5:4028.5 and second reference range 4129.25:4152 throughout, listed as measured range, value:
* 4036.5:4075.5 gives -1.71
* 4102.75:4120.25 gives 1.33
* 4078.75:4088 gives 0.05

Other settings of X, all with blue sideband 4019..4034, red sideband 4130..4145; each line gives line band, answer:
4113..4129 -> -0.1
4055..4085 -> 0.2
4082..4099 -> -0.7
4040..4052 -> -0.4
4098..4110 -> 2.3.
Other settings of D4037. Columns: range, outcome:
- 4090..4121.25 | 6.848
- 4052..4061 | 8.928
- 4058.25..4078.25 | 8.574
